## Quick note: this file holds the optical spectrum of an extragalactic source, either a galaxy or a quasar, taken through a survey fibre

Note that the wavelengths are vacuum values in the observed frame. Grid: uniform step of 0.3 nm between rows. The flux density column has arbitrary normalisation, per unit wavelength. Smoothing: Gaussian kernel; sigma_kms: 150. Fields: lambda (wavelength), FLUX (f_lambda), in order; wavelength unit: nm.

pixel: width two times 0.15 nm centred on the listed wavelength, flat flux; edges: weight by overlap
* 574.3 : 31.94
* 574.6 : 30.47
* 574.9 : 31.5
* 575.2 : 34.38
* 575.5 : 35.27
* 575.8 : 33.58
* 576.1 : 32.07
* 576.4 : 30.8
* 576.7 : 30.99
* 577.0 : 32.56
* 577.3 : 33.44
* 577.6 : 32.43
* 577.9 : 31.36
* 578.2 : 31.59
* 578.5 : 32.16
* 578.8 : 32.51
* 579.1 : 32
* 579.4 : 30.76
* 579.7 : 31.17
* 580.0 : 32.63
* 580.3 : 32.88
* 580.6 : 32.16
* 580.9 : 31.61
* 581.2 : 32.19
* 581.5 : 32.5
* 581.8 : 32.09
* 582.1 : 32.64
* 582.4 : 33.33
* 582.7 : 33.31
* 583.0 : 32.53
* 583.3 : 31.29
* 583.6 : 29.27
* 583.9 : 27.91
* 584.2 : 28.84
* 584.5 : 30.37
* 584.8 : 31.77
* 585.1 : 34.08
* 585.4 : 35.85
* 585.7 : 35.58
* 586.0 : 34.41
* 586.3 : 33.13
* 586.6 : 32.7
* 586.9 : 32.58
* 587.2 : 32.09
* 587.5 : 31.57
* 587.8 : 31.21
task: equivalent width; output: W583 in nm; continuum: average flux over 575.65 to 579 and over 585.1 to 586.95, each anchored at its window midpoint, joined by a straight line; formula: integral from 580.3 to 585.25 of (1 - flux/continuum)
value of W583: 0.25 nm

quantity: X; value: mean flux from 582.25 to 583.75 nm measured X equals 31.9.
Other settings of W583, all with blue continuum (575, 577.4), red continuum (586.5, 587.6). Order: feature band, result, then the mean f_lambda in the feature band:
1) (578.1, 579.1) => 0.02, 32.1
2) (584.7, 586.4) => -0.10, 34.2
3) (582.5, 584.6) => 0.12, 30.6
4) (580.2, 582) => 0.02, 32.2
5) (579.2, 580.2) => 0.03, 31.6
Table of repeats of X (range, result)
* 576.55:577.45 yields 32.3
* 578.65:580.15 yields 31.8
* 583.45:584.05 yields 28.6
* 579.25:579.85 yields 31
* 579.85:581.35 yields 32.3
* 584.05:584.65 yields 29.6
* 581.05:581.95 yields 32.3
